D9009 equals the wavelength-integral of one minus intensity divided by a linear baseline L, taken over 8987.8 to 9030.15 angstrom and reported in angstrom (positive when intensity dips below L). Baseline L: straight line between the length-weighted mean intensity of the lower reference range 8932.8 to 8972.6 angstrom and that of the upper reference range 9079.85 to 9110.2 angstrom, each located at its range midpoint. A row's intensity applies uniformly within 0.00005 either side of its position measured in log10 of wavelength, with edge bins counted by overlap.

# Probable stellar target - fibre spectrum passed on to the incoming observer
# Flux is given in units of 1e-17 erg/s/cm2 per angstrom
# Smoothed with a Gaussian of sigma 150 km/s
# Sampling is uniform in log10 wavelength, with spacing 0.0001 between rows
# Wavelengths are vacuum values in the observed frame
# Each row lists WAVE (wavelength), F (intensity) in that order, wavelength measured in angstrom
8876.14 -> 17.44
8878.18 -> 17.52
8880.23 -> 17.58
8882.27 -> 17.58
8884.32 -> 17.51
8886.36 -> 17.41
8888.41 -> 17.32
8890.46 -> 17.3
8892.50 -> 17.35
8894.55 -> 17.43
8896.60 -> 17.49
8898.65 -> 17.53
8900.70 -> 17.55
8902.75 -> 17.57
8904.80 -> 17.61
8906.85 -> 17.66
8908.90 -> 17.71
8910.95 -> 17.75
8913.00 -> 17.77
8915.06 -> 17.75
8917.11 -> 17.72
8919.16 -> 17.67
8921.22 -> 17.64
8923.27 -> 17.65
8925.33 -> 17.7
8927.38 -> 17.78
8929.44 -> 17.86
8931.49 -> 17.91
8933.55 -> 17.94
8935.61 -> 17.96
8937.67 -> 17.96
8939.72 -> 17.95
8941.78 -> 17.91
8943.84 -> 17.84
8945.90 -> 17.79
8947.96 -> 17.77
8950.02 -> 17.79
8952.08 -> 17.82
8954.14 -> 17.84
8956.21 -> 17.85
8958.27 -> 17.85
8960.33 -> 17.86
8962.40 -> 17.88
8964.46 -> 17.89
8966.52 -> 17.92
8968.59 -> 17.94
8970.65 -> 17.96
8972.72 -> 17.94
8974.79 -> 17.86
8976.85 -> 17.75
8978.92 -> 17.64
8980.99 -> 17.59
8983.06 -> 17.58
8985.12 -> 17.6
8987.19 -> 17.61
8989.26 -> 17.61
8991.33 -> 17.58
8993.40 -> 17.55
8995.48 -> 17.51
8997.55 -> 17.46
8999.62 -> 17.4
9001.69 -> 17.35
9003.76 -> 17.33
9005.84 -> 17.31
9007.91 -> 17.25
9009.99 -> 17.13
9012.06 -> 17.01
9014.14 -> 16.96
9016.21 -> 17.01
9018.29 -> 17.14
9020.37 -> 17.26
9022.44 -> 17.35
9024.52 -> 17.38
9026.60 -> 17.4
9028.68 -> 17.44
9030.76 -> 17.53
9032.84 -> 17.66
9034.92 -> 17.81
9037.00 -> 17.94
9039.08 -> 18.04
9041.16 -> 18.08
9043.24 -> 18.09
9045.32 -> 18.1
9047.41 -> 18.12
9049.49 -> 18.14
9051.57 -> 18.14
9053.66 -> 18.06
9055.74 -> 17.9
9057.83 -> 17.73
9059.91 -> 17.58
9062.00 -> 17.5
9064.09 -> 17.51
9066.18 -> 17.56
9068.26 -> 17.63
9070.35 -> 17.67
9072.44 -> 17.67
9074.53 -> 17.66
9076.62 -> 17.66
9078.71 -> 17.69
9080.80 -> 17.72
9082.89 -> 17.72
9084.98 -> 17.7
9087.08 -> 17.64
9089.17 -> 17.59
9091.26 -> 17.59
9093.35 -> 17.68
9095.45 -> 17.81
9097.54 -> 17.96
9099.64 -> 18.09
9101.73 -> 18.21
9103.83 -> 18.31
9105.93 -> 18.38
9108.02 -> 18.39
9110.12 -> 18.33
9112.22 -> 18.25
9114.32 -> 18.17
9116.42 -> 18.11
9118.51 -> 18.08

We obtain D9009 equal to 1.4 angstrom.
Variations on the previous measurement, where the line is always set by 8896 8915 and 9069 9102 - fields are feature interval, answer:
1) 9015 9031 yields 0.4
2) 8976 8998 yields 0.1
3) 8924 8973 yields -0.6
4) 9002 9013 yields 0.3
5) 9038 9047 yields -0.2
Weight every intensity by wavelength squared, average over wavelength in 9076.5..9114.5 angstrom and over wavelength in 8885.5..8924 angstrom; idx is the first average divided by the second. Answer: 1.1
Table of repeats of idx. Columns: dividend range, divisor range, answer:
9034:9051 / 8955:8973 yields 1.03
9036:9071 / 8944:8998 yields 1.03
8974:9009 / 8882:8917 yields 1.02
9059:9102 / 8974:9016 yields 1.03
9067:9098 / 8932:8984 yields 1.02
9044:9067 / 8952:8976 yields 1.02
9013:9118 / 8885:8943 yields 1.04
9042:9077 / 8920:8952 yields 1.03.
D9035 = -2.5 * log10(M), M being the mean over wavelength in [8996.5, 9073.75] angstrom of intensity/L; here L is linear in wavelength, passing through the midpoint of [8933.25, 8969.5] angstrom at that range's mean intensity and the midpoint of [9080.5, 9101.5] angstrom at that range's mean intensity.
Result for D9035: 0.014 mag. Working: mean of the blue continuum 17.9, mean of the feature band 17.6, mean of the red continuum 17.8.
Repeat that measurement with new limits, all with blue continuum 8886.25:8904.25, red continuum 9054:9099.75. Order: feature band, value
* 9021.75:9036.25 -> 0.01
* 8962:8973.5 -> -0.02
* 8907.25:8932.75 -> -0.02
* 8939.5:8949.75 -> -0.02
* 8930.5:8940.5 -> -0.03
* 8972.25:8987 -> -0.01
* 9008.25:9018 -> 0.03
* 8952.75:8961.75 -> -0.02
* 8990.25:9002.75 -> 0.01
